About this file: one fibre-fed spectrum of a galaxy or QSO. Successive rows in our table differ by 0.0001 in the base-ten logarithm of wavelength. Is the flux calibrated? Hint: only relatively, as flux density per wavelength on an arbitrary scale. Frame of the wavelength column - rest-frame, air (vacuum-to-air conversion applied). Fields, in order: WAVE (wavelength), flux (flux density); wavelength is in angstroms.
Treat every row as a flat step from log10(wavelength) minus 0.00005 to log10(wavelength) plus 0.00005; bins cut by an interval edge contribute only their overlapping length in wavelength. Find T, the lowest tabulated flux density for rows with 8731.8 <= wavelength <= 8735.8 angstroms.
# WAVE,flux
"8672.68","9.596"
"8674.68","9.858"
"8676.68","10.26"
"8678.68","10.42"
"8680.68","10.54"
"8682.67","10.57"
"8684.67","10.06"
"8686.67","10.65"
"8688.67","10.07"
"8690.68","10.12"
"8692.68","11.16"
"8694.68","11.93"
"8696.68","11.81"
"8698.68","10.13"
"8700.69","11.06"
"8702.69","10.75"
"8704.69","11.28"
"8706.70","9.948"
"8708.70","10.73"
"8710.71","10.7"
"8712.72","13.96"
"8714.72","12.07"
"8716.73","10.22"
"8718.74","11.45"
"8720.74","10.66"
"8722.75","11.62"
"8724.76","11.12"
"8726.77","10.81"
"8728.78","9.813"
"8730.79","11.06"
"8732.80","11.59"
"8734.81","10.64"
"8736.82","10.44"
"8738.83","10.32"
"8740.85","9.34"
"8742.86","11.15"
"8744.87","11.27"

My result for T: 10.64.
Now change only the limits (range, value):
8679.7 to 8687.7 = 10.06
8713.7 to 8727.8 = 10.22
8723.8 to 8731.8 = 9.813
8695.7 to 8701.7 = 10.13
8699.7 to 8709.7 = 9.948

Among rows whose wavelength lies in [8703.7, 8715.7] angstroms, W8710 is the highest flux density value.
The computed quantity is 13.96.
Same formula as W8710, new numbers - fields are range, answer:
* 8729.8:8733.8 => 11.59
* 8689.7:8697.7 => 11.93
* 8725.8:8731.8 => 11.06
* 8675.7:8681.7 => 10.54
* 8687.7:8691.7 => 10.12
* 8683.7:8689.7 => 10.65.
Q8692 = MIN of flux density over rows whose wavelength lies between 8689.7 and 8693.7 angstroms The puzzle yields 10.12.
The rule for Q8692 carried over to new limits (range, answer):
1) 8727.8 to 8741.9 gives 9.34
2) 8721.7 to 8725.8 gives 11.12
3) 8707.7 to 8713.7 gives 10.7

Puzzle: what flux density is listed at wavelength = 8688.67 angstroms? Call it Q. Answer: 10.07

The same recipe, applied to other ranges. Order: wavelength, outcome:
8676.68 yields 10.26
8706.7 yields 9.948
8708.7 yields 10.73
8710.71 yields 10.7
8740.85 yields 9.34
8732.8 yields 11.59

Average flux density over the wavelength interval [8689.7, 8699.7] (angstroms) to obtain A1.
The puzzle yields 11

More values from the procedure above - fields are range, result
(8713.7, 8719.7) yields 11.3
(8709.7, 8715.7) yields 12.2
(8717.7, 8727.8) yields 11.1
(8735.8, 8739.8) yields 10.4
